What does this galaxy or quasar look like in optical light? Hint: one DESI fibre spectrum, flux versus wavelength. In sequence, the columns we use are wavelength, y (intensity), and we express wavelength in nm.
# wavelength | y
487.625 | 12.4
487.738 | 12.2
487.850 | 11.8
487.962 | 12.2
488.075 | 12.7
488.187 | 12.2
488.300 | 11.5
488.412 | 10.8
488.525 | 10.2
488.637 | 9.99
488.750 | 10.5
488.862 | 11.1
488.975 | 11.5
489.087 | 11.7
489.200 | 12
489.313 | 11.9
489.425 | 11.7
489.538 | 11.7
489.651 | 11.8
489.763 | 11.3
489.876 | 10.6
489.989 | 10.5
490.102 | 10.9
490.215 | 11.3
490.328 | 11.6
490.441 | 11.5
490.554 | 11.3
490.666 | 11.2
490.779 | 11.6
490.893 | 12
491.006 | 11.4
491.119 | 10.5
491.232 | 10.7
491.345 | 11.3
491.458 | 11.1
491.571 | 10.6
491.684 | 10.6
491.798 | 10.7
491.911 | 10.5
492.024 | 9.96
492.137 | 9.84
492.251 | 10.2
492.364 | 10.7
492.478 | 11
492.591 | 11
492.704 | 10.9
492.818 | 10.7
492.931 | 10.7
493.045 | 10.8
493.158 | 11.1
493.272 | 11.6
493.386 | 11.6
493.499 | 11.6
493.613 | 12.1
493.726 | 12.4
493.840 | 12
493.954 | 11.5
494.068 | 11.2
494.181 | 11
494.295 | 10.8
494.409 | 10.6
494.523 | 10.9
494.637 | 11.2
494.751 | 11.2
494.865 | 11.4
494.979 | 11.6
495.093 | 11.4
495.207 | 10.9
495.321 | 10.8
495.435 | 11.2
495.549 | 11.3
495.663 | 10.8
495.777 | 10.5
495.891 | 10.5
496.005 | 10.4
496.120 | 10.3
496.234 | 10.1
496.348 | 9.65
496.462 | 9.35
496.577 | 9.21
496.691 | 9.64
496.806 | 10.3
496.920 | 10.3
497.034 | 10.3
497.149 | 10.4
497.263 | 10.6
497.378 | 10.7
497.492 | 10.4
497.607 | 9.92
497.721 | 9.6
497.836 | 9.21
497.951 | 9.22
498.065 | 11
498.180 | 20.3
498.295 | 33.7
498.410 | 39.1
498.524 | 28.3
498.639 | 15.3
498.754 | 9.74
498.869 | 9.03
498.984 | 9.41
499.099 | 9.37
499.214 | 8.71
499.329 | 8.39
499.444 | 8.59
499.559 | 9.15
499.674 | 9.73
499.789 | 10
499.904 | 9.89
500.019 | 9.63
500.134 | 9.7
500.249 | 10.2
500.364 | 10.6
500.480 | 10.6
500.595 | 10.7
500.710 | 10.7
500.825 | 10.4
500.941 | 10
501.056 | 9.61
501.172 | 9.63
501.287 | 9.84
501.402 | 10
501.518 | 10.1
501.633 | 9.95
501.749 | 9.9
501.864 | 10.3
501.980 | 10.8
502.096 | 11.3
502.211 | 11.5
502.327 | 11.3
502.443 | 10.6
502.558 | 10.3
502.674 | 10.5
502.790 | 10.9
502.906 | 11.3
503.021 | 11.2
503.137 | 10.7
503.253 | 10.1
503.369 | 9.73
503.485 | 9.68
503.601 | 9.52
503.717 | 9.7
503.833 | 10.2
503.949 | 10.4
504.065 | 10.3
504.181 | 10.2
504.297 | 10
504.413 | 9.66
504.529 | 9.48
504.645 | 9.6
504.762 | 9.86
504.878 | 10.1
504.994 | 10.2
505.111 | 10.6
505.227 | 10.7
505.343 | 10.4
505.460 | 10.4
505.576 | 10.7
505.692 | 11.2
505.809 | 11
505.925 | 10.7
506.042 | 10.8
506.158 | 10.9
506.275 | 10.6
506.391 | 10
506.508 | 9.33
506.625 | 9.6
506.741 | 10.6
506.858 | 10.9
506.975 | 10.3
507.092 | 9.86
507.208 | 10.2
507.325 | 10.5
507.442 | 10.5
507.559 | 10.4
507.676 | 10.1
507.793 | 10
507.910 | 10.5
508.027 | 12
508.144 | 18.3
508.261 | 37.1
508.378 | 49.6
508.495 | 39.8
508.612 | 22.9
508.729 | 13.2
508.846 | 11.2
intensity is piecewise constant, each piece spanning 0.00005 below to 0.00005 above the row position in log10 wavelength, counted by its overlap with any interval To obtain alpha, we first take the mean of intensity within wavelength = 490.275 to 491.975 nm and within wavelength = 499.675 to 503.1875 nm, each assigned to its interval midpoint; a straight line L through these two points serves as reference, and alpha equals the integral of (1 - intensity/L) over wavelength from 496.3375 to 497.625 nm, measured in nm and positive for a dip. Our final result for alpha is 0.07 nm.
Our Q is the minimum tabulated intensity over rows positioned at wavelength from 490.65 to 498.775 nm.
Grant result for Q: 9.21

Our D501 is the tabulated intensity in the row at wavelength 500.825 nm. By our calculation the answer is 10.4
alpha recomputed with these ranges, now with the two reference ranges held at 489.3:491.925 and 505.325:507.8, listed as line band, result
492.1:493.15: 0.04 nm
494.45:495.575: -0.02 nm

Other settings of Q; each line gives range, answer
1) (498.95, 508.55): 8.39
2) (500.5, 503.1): 9.61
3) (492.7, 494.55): 10.6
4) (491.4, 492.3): 9.84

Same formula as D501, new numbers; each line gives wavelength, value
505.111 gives 10.6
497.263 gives 10.6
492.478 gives 11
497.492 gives 10.4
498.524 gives 28.3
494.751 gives 11.2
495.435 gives 11.2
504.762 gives 9.86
